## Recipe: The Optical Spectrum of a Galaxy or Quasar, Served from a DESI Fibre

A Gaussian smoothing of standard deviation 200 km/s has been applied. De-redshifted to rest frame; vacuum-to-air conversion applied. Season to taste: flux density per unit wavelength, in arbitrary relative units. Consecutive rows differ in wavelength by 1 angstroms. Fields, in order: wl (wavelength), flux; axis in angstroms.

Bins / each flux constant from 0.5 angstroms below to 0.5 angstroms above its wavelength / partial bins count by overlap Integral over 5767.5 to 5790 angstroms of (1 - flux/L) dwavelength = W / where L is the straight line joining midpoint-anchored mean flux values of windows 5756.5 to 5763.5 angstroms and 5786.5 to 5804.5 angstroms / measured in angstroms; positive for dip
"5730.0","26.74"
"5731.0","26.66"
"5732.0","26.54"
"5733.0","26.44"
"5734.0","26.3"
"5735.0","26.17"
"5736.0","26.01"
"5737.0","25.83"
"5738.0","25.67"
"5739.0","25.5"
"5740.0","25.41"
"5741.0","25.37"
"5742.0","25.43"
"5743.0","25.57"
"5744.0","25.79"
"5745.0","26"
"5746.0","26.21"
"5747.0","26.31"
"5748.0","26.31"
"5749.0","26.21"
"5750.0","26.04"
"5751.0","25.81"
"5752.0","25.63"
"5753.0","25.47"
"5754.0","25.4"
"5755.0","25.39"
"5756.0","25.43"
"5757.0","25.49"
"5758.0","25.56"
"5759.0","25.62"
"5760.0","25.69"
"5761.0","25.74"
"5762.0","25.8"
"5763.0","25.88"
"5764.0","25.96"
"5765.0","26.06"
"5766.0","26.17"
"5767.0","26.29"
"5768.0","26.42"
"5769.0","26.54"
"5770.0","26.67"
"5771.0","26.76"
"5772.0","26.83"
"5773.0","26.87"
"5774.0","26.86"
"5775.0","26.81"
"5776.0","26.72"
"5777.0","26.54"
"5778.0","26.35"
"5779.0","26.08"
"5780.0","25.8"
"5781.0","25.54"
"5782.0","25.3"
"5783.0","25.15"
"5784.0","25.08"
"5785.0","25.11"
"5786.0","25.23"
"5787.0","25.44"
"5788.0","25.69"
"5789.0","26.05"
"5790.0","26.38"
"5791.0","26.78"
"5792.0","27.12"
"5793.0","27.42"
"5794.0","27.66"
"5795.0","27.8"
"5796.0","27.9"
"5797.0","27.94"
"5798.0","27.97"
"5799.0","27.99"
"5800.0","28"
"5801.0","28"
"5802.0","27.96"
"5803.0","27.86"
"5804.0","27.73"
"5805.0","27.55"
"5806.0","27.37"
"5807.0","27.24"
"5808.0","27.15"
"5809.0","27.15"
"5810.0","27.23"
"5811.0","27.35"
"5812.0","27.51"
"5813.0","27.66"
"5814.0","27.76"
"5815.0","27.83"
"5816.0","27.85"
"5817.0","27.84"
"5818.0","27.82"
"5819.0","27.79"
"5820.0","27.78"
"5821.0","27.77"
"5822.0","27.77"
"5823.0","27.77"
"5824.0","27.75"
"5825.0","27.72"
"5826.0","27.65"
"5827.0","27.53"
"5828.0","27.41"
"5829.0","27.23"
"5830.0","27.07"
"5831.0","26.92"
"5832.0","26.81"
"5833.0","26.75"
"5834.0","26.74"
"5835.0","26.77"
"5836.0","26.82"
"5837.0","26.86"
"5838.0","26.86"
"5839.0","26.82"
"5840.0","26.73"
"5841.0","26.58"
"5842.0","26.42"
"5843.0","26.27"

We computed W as 0.4 angstroms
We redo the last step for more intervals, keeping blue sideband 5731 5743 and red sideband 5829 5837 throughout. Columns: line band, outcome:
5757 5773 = 0.0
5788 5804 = -0.6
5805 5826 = -0.7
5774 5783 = 0.1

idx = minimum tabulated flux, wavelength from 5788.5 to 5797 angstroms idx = 26.05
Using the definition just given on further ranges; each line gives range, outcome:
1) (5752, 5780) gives 25.39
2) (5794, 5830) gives 27.07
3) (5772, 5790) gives 25.08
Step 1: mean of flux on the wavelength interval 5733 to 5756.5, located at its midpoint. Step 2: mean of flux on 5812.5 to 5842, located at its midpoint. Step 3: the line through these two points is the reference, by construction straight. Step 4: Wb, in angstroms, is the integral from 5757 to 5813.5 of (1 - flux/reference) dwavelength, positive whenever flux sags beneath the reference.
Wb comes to -0.2 angstroms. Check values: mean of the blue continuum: 25.8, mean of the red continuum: 27.3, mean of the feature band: 26.7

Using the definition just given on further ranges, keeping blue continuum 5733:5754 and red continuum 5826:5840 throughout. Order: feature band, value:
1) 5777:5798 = 0.1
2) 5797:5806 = -0.4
